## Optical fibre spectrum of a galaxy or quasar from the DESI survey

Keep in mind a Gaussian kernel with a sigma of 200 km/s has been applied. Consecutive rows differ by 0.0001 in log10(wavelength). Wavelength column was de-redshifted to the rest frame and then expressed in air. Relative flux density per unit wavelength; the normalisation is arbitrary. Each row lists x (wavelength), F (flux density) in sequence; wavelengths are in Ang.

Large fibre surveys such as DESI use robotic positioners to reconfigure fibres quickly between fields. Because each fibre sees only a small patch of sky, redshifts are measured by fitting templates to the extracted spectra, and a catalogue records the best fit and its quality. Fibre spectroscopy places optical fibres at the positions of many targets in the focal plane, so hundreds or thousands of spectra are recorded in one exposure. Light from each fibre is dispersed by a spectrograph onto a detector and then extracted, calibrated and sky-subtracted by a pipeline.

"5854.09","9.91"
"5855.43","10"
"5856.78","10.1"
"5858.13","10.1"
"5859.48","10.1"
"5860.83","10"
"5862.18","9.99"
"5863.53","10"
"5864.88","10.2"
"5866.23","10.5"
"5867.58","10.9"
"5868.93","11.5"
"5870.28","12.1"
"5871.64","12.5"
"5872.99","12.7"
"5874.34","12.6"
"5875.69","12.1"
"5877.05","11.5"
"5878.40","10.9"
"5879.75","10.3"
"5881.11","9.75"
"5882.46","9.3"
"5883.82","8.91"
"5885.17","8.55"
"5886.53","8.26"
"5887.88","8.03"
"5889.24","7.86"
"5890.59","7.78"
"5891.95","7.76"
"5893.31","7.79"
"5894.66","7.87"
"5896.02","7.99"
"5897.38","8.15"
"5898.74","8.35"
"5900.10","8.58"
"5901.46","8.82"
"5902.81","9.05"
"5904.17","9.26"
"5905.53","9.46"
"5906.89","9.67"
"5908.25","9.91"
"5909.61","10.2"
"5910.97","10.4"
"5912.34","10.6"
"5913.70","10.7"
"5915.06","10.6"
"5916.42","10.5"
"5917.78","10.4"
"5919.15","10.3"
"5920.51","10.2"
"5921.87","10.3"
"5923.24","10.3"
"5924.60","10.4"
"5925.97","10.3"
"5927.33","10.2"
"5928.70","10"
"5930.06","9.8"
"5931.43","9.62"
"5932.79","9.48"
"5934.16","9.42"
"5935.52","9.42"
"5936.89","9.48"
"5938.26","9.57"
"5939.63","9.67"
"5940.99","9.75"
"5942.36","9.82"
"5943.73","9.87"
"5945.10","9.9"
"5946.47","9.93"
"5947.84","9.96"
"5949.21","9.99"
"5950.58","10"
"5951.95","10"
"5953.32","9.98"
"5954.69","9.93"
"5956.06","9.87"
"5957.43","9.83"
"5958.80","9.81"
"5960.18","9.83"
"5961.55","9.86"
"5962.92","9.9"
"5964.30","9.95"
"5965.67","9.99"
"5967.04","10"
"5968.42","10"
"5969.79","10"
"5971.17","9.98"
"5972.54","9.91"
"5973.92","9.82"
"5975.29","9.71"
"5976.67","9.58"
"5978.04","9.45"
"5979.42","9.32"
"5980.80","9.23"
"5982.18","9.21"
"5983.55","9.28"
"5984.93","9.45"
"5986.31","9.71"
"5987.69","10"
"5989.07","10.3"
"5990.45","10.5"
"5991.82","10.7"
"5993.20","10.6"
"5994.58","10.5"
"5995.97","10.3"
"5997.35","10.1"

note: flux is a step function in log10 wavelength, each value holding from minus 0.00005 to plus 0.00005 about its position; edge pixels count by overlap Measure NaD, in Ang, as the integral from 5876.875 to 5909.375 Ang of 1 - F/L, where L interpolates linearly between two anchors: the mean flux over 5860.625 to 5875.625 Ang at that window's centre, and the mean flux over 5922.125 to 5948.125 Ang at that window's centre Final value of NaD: 5.6 Ang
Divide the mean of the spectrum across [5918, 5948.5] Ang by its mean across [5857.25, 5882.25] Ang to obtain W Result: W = 0.90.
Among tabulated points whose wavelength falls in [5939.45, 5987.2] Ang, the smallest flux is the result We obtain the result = 9.21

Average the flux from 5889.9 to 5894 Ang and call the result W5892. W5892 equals 7.79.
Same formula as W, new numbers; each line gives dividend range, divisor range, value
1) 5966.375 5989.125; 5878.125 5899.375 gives 1.13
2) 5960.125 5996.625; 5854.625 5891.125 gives 0.96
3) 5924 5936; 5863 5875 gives 0.86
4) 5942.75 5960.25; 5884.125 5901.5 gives 1.22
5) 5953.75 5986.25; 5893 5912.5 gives 1.08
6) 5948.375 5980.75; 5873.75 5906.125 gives 1.08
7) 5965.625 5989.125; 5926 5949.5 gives 0.99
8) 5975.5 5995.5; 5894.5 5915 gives 1.05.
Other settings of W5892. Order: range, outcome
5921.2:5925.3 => 10.3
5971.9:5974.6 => 9.85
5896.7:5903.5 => 8.59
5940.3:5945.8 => 9.84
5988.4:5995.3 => 10.5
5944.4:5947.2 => 9.91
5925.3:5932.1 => 9.98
